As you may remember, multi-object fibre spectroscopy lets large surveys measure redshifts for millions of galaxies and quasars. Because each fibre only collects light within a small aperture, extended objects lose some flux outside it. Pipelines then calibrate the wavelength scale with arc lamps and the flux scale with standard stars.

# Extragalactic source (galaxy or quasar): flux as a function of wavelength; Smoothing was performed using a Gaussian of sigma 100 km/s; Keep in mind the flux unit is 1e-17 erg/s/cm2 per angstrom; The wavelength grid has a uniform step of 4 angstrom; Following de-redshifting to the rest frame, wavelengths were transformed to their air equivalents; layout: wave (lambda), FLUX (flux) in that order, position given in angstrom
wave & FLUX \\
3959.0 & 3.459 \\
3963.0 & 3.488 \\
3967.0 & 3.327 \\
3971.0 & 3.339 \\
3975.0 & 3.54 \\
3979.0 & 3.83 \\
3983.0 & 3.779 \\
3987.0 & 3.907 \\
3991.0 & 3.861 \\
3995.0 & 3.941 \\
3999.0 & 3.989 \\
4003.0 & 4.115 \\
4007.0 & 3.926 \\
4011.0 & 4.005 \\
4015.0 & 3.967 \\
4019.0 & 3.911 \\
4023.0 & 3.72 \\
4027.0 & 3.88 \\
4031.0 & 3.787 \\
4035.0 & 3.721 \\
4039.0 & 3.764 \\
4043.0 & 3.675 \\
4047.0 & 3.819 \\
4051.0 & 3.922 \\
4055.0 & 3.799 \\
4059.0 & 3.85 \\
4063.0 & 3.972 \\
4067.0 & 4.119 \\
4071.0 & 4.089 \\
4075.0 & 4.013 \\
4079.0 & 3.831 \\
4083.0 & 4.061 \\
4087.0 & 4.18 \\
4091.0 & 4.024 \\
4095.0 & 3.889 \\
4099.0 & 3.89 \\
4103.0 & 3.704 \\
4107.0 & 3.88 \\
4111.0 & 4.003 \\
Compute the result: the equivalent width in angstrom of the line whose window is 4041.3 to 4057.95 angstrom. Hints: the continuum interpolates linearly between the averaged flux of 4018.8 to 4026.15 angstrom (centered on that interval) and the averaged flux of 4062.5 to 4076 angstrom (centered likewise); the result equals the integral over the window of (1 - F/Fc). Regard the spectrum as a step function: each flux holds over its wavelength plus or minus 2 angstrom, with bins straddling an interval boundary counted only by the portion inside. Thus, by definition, 0.6 angstrom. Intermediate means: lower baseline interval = 3.8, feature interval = 3.81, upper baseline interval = 4.06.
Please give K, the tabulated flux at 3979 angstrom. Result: 3.83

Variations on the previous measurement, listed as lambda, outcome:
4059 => 3.85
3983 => 3.779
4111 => 4.003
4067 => 4.119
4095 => 3.889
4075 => 4.013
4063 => 3.972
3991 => 3.861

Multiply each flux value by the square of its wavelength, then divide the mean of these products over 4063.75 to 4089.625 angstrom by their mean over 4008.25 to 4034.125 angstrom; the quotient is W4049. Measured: 1.07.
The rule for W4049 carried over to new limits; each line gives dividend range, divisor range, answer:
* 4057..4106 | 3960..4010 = 1.11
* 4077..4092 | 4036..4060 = 1.08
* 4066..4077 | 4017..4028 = 1.09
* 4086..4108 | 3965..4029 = 1.08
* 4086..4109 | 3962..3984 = 1.18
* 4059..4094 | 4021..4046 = 1.09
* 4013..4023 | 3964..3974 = 1.18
